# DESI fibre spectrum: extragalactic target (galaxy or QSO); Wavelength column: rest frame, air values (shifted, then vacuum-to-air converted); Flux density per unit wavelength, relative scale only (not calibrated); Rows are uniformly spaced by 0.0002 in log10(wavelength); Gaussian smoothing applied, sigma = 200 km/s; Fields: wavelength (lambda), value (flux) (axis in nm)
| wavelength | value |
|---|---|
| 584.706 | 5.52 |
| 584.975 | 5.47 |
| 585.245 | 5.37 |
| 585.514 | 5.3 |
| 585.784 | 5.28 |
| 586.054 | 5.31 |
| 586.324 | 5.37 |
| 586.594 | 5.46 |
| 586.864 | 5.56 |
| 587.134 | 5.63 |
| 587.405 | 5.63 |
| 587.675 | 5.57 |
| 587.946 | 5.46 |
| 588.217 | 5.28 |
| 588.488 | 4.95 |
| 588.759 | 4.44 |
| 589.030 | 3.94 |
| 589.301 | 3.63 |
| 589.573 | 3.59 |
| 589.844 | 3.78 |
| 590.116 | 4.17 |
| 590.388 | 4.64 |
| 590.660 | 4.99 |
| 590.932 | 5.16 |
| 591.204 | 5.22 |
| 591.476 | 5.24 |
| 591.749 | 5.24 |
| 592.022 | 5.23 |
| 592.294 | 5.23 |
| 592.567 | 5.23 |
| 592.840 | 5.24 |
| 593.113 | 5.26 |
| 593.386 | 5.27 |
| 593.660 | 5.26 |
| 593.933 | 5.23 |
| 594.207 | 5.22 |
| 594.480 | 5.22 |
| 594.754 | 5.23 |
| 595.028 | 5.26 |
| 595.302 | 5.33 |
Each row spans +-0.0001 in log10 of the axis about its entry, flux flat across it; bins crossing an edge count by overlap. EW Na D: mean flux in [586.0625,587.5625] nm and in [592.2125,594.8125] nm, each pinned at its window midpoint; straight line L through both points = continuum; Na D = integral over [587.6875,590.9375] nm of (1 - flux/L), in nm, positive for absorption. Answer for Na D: 0.539 nm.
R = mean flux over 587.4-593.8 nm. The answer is 4.89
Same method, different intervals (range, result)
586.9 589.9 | 4.77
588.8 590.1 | 3.83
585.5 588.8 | 5.35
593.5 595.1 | 5.24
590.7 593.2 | 5.22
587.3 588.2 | 5.52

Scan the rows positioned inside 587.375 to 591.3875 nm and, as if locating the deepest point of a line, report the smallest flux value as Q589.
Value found 3.59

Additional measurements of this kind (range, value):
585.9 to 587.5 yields 5.31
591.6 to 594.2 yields 5.23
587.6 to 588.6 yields 4.95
